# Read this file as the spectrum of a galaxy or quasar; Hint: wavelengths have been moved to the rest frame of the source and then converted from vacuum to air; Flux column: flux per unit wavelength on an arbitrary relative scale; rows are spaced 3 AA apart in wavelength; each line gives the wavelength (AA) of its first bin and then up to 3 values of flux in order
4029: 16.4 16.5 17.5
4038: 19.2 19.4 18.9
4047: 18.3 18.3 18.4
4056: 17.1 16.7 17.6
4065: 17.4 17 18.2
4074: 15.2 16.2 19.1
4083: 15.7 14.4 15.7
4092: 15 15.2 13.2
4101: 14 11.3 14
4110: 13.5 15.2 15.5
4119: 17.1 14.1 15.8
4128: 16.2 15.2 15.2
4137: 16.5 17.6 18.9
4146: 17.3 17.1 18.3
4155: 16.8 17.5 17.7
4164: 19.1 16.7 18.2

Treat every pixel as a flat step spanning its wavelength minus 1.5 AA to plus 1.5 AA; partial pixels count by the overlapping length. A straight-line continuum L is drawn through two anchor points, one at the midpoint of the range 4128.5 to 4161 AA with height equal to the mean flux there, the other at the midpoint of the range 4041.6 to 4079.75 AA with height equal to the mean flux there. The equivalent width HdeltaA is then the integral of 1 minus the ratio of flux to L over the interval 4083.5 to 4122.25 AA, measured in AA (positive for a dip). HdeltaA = 6.2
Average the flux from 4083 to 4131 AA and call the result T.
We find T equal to 14.7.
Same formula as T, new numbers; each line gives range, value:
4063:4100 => 16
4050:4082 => 17.3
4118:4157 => 16.6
